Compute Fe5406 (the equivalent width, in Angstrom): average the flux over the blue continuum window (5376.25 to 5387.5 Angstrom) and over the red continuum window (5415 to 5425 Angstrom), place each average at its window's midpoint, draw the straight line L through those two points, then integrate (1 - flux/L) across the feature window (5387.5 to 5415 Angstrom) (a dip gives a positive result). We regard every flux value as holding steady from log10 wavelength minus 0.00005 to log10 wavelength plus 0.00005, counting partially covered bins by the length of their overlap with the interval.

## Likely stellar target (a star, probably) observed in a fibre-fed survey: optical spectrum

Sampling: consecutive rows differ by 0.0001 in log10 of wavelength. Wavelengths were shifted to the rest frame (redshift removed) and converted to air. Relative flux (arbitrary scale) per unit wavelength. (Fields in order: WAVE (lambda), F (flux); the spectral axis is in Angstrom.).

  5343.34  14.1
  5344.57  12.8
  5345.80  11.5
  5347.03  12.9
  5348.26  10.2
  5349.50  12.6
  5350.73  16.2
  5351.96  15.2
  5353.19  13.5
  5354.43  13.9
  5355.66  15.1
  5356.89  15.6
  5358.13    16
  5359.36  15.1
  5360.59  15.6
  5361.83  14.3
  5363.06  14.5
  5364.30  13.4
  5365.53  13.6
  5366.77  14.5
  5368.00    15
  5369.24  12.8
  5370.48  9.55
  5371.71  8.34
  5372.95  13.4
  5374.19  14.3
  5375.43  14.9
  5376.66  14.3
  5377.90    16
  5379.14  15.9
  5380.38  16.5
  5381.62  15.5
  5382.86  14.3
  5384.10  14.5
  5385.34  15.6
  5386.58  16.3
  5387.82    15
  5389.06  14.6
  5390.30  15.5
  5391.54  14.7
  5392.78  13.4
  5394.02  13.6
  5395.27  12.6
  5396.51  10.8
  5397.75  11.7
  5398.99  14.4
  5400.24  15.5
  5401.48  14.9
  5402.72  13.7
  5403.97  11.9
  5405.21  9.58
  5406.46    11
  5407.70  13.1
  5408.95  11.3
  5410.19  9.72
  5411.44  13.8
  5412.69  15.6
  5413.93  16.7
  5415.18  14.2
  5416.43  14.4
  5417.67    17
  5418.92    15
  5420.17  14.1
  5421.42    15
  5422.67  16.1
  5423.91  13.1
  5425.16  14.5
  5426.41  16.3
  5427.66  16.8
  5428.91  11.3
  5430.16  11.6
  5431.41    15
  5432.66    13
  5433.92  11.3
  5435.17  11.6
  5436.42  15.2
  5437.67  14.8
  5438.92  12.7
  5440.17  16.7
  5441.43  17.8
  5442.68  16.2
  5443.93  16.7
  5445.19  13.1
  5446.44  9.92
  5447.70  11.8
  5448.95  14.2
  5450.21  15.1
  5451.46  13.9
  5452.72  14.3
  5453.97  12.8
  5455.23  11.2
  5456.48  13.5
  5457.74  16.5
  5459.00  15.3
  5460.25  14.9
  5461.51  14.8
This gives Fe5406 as 3.3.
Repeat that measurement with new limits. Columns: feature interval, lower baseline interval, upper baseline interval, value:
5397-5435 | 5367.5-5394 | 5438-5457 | 1.2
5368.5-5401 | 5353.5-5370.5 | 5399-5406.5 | -1.0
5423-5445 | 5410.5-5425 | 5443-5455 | -0.4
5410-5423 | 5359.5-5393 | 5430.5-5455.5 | -0.7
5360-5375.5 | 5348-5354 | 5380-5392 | 1.2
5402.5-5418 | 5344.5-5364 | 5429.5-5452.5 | 0.9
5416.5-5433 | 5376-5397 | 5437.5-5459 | -0.2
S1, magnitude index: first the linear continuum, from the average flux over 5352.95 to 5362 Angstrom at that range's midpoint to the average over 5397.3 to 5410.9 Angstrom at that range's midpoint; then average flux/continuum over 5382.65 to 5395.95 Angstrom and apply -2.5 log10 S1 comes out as -0.10 mag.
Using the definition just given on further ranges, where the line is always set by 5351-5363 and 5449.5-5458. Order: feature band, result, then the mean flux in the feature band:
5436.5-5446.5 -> -0.08 mag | 15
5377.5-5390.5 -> -0.06 mag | 15.4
